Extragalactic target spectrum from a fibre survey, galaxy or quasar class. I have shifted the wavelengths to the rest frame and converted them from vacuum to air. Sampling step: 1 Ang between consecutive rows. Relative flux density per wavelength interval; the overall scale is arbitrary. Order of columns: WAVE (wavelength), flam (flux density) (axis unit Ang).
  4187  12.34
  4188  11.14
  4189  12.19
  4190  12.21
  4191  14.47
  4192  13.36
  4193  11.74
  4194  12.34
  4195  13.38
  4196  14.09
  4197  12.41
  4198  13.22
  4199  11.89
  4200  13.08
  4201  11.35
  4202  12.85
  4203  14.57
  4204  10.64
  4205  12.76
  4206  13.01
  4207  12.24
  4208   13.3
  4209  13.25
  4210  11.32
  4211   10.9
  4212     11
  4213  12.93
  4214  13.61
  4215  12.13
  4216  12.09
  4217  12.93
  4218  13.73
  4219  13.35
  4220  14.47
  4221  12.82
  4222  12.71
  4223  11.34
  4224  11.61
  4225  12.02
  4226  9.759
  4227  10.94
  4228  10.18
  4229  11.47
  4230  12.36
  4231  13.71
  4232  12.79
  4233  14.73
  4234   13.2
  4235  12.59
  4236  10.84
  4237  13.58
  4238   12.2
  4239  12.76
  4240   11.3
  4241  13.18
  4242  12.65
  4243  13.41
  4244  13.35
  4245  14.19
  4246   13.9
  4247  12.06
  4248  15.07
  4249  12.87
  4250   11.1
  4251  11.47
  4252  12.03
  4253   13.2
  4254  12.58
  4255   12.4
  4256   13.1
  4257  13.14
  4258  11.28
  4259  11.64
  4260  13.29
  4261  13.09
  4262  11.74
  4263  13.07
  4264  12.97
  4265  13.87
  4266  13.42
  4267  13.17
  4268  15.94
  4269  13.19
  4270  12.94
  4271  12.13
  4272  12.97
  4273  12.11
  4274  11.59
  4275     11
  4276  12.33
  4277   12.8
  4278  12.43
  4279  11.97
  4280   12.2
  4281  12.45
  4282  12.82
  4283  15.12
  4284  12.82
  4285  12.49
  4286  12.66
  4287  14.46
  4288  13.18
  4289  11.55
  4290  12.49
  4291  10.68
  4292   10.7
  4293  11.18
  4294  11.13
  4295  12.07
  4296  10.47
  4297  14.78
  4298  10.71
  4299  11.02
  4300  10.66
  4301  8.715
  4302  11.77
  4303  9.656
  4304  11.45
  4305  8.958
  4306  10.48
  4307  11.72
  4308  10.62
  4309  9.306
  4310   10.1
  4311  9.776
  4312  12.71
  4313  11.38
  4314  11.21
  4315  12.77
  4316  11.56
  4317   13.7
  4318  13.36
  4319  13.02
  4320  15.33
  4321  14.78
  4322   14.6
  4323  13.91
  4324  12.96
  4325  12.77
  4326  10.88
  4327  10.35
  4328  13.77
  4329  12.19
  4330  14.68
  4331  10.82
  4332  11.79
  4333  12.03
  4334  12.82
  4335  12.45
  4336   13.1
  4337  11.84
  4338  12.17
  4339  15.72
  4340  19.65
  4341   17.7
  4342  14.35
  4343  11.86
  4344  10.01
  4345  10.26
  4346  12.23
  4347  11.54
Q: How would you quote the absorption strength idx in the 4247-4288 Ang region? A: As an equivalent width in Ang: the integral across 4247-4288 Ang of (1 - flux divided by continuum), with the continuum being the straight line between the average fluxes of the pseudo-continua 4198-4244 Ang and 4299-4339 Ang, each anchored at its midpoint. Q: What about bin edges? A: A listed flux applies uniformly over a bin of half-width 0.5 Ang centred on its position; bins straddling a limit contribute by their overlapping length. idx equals -1.80 Ang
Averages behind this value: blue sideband 12.5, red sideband 12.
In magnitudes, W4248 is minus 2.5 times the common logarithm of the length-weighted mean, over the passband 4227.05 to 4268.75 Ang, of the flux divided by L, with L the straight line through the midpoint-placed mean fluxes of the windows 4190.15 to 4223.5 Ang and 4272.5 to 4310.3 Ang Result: -0.052 mag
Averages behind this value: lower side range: 12.7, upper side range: 11.7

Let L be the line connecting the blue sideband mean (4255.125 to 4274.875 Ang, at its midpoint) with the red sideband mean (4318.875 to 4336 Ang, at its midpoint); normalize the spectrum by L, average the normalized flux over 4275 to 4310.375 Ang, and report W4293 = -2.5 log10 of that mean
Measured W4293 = 0.11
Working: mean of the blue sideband 12.8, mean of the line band 11.7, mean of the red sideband 12.9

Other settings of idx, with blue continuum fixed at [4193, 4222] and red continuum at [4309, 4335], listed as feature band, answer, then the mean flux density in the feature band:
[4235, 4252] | -0.1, 12.7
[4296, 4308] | 1.6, 10.9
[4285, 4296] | 0.5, 12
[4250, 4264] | 0.2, 12.4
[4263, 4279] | -0.3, 12.8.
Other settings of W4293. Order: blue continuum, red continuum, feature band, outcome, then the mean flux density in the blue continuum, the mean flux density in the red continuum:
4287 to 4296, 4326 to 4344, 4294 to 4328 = 0.06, 11.7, 13.2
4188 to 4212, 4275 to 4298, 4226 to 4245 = 0.00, 12.6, 12.3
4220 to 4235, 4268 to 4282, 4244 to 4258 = -0.04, 12.2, 12.5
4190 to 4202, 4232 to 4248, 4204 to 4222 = 0.02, 12.8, 13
